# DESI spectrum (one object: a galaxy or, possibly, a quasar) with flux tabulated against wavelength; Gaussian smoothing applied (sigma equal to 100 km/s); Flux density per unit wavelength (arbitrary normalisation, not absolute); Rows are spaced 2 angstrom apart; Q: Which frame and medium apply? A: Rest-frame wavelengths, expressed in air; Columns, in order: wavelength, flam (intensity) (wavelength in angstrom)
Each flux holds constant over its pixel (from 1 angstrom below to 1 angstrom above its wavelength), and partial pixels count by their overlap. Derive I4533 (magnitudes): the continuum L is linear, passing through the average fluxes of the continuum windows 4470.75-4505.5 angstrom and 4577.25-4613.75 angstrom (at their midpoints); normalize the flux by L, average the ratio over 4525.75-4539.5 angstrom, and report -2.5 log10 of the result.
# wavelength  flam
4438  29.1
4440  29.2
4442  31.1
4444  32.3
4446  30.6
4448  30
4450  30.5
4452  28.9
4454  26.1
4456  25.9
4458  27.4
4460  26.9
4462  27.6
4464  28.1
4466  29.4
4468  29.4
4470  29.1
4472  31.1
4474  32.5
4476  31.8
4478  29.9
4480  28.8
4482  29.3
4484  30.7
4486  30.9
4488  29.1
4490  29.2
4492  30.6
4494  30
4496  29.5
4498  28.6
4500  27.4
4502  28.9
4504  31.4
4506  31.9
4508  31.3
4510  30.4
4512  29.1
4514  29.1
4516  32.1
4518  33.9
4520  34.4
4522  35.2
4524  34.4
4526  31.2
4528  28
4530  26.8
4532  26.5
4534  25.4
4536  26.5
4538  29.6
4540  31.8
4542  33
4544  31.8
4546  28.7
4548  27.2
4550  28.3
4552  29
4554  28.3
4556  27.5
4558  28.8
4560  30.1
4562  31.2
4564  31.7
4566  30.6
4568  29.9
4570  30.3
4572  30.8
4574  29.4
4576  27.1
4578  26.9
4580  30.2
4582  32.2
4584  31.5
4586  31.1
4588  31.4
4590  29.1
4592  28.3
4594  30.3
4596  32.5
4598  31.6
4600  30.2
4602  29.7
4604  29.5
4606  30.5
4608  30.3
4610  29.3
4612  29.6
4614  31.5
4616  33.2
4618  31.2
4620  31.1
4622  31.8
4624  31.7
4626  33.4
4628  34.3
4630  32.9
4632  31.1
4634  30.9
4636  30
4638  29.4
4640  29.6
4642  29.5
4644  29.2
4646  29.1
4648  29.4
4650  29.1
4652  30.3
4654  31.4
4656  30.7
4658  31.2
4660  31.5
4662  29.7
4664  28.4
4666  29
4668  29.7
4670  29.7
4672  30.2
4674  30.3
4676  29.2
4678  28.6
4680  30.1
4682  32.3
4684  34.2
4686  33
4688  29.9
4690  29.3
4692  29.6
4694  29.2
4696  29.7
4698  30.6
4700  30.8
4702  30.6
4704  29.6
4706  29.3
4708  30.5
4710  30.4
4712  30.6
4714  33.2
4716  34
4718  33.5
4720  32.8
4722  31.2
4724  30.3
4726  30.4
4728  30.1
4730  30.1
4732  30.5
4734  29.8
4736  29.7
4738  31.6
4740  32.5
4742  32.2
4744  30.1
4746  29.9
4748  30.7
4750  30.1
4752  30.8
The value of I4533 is 0.09 mag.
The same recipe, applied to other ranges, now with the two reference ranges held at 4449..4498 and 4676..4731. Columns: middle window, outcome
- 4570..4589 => 0.00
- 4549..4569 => 0.01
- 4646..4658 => 0.01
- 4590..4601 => -0.01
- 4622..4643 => -0.03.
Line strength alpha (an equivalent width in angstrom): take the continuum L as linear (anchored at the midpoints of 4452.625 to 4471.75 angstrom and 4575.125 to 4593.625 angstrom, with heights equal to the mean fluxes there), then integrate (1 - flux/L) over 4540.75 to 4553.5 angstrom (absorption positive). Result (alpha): -0.2 angstrom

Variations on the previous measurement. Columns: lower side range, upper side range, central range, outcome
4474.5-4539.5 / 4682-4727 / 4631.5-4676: 1.25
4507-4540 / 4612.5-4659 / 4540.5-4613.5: 1.52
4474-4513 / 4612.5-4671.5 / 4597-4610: 0.12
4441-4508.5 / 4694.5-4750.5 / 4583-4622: -0.52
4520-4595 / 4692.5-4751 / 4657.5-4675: 0.31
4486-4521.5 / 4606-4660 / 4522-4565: 1.59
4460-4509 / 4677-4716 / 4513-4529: -1.25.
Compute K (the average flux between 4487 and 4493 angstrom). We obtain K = 29.6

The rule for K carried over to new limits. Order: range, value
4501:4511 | 30.8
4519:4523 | 34.8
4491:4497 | 30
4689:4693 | 29.5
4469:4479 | 30.9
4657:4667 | 30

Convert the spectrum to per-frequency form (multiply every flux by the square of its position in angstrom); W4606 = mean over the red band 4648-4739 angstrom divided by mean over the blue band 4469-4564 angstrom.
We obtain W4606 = 1.10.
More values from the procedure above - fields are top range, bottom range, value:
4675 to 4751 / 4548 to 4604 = 1.09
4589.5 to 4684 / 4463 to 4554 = 1.08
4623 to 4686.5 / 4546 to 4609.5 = 1.06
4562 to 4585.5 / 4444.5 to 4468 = 1.12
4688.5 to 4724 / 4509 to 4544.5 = 1.09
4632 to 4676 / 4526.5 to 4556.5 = 1.10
